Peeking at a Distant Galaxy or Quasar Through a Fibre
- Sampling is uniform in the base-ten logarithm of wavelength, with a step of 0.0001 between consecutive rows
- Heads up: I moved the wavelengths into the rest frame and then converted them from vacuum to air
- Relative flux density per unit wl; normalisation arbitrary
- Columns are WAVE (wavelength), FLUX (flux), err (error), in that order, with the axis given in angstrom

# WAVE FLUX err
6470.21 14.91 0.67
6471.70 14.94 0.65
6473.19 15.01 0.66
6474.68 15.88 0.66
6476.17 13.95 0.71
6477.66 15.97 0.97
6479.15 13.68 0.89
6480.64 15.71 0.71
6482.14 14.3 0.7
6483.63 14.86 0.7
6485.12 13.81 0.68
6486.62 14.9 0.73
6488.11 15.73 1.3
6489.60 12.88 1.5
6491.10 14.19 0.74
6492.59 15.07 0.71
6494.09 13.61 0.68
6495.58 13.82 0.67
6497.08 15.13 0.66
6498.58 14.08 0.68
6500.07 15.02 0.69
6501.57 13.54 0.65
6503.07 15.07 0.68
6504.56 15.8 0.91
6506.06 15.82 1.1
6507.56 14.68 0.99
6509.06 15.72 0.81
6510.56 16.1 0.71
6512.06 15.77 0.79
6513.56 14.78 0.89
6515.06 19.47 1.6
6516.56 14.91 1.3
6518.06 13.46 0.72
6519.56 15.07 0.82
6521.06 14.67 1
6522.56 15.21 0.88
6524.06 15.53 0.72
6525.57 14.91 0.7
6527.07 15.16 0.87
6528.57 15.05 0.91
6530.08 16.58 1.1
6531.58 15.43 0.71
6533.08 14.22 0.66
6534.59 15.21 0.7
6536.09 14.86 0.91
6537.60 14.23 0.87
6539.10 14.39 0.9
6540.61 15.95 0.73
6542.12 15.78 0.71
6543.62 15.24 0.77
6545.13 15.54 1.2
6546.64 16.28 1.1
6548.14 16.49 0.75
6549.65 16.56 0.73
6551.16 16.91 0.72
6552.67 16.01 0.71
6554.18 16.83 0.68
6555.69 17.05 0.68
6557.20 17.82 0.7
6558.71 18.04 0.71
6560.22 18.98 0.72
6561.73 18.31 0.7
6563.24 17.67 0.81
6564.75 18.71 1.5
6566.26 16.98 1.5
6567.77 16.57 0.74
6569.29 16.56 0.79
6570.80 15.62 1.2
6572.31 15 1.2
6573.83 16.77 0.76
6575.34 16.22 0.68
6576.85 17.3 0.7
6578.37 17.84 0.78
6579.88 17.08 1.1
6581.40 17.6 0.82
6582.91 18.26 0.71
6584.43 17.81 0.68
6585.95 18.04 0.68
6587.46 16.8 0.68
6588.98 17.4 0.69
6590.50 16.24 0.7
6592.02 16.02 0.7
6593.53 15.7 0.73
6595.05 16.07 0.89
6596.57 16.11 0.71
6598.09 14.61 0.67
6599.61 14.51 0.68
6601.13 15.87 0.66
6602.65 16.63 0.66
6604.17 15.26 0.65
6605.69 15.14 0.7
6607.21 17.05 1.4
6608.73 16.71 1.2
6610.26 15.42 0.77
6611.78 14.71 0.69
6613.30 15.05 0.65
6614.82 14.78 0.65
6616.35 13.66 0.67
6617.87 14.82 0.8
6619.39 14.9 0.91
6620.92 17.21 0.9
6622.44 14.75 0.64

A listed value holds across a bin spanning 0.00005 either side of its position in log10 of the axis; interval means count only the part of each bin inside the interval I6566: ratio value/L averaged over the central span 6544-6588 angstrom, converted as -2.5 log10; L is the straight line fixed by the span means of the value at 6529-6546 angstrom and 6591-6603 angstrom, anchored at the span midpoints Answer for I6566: -0.11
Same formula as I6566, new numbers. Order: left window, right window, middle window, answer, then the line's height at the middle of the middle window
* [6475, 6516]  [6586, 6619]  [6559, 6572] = -0.128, 15.4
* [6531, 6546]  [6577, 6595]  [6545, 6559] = -0.073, 15.7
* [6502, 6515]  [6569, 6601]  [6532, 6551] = 0.040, 16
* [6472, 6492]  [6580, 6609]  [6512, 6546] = 0.010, 15.4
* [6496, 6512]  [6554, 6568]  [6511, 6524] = 0.019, 15.7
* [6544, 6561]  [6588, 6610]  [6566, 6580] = -0.005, 16.5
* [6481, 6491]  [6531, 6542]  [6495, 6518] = -0.045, 14.6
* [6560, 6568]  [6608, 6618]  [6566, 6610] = 0.001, 16.5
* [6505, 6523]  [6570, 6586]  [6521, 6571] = 0.005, 16.2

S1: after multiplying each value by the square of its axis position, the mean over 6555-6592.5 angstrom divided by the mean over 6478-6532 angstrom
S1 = 1.17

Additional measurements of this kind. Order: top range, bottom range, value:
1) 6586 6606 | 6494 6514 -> 1.10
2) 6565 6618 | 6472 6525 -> 1.12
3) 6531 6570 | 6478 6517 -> 1.12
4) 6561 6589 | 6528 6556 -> 1.11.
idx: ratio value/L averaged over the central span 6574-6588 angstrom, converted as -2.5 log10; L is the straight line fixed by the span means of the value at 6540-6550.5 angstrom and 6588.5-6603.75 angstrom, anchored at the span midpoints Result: -0.10 mag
